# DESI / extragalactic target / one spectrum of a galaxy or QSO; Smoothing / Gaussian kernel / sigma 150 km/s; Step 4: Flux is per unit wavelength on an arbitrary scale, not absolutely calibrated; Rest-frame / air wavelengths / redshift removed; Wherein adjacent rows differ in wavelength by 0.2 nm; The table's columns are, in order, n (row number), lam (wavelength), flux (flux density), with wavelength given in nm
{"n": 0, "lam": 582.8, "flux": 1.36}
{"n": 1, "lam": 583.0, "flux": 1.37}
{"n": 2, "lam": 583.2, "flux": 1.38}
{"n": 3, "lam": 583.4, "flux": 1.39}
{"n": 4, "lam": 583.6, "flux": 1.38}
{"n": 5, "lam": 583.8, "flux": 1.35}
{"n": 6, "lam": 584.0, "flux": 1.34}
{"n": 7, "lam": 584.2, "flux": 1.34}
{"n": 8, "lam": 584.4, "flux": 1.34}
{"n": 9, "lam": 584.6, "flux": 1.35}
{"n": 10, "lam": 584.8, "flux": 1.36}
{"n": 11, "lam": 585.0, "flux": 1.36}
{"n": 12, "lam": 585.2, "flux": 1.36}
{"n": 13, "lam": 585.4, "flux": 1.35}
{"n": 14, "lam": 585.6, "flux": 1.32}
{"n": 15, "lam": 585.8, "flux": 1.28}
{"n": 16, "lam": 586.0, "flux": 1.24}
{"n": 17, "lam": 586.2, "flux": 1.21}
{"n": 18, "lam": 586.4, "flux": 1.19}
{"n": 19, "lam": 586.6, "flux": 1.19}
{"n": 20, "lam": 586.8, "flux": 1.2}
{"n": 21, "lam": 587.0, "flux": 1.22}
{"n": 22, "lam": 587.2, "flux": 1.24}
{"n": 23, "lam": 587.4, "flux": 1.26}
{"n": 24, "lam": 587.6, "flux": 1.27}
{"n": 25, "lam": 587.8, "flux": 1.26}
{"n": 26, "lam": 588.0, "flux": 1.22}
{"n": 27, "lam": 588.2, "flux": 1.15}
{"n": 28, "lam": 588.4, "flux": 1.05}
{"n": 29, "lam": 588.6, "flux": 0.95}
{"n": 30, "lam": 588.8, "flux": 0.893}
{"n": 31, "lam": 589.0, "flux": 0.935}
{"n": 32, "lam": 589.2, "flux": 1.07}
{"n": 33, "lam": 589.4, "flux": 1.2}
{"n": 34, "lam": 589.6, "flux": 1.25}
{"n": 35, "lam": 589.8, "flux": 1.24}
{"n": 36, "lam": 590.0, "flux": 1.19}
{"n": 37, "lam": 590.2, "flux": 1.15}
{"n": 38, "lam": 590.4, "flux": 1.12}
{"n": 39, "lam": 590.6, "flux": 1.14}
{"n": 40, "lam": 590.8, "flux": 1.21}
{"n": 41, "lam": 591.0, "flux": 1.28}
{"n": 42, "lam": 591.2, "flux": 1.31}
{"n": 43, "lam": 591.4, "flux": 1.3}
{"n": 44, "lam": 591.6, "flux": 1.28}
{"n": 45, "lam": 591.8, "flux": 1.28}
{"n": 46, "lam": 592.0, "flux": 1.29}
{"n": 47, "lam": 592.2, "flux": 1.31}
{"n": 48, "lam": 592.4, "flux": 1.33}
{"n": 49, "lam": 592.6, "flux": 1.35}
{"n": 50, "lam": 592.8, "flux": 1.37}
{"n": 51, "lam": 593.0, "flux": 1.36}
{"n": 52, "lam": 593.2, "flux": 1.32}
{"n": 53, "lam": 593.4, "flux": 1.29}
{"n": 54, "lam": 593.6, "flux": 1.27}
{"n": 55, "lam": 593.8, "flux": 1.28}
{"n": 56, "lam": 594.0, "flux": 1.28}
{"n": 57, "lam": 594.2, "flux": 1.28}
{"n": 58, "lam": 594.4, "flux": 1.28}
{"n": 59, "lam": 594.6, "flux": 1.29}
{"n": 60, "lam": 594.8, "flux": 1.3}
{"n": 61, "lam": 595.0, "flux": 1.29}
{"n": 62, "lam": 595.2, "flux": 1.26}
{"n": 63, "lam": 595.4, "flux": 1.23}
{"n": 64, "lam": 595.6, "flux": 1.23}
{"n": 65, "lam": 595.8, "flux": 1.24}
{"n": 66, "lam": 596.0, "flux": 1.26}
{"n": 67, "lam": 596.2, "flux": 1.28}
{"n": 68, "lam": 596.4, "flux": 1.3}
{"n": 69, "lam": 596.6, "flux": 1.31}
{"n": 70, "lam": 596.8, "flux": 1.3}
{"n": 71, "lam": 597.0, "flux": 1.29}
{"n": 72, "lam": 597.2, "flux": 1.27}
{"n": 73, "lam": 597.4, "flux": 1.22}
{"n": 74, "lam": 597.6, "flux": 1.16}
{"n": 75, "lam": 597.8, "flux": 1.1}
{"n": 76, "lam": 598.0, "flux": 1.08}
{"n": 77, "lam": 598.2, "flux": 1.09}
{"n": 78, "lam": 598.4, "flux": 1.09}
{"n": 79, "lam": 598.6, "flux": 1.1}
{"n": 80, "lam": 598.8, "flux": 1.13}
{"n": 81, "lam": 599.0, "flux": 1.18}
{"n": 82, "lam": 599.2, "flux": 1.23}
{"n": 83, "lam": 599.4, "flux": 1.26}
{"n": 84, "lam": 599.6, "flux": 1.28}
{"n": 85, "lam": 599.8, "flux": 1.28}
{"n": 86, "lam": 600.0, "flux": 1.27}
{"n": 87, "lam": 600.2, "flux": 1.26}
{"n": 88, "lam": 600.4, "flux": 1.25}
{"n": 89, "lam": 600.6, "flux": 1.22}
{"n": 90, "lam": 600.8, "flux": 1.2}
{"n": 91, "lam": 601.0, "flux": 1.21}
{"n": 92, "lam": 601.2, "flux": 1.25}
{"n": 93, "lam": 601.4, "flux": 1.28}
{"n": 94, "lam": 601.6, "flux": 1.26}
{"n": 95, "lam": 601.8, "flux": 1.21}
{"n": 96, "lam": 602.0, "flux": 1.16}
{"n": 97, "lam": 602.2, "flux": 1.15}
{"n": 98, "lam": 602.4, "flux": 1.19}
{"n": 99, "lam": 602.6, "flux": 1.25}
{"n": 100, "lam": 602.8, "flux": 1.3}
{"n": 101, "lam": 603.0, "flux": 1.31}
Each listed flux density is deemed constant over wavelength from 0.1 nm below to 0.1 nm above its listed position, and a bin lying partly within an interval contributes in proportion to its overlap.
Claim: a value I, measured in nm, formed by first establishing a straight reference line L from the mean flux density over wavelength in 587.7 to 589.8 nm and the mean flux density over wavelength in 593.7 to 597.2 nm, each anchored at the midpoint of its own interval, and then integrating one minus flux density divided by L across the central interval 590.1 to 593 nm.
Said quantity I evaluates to -0.23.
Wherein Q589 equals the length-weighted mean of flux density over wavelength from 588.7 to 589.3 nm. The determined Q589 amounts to 0.966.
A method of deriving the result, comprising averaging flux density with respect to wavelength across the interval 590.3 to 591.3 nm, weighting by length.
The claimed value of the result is 1.21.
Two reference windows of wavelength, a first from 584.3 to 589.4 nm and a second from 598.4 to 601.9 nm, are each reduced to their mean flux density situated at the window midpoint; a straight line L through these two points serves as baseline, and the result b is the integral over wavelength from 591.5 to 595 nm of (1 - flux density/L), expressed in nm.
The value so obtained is -0.25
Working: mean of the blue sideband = 1.21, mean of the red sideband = 1.22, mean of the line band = 1.3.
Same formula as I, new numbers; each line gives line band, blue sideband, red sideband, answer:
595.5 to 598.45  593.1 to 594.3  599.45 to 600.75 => 0.128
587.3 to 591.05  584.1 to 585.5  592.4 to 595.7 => 0.500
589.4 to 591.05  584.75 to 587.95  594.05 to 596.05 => 0.093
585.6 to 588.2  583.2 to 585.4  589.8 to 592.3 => 0.158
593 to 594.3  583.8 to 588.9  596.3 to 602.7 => -0.071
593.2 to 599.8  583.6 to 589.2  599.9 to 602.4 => -0.043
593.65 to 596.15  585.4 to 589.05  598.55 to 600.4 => -0.124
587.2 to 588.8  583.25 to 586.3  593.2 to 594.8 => 0.198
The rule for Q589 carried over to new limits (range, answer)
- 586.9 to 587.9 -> 1.25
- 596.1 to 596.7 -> 1.3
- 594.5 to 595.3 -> 1.29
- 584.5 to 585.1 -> 1.36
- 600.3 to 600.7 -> 1.23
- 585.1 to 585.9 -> 1.33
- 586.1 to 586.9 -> 1.2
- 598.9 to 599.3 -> 1.21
